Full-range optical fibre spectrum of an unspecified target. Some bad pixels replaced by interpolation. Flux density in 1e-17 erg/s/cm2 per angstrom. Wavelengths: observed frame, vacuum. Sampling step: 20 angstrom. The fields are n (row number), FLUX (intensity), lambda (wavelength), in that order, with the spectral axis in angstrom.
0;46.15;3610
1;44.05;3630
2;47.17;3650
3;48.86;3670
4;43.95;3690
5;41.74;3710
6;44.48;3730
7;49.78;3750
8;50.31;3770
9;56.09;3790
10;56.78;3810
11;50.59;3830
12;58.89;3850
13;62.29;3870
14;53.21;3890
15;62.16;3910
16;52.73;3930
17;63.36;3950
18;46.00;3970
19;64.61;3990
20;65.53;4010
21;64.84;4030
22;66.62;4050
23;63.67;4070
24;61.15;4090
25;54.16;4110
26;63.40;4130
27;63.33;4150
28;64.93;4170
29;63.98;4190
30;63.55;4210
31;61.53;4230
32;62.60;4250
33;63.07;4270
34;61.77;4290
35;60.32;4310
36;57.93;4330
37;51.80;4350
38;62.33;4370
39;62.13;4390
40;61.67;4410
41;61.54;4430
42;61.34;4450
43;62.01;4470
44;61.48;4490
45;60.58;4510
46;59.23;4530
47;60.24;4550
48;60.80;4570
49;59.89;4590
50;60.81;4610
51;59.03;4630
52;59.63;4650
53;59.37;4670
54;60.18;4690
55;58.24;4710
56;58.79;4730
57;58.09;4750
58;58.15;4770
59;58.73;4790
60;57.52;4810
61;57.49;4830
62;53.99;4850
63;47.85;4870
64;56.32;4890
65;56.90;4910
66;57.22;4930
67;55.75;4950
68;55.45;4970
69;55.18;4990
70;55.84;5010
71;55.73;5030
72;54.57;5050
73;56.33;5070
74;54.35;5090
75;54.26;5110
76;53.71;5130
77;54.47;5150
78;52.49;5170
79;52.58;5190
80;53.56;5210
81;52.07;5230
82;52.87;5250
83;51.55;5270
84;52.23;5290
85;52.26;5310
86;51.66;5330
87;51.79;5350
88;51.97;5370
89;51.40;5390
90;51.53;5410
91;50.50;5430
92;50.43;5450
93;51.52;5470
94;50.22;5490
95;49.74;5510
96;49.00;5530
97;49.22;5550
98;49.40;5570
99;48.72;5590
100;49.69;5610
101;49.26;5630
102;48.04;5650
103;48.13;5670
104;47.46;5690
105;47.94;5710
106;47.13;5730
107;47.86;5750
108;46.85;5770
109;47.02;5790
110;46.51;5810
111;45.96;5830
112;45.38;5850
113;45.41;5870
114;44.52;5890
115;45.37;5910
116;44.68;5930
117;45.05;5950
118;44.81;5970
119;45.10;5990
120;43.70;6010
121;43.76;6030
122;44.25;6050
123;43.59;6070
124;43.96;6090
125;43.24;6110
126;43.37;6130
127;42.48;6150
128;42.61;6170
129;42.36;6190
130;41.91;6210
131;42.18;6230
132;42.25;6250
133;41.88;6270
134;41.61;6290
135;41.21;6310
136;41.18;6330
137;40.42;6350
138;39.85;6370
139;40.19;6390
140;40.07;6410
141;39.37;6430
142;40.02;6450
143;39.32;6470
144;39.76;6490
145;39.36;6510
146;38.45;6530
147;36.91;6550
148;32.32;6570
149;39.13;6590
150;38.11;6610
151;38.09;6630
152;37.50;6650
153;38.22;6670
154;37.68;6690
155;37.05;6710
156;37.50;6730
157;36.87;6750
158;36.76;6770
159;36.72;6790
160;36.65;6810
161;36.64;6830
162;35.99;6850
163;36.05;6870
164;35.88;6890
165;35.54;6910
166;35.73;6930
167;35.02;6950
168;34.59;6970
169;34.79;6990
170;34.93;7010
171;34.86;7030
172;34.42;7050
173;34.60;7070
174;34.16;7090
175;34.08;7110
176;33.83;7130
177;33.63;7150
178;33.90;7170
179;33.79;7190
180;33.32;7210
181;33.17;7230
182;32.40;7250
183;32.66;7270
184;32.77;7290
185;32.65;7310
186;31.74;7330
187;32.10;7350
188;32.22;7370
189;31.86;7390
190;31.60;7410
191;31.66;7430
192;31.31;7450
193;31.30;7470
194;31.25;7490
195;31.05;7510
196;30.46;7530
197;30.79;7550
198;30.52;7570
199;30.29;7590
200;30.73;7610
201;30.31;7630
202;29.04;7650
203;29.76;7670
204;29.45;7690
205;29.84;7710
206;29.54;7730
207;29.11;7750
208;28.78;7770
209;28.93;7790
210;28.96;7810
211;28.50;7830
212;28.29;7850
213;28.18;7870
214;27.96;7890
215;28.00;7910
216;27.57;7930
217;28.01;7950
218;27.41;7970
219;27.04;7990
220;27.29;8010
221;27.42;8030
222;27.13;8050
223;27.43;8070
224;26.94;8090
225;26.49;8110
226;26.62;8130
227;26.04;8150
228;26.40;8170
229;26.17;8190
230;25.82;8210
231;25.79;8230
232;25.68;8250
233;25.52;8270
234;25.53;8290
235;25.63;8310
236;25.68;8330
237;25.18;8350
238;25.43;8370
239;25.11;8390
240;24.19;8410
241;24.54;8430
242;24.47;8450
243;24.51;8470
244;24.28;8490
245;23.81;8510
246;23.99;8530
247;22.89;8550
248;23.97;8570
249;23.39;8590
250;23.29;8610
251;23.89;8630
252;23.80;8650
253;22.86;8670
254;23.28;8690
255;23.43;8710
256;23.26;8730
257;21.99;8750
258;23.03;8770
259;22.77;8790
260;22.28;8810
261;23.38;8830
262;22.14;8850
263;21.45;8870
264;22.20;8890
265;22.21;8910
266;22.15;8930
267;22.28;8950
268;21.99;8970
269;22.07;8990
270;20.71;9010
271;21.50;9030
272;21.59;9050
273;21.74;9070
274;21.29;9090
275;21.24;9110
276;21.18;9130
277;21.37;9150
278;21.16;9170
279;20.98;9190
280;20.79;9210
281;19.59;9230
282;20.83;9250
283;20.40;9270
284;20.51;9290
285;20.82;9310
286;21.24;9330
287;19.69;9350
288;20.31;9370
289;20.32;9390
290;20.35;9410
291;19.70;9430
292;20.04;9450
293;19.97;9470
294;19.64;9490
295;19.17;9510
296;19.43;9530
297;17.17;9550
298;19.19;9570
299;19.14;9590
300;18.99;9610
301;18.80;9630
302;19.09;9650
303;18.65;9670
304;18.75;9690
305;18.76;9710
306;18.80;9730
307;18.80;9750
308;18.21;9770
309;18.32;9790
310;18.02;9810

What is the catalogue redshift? 0.00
